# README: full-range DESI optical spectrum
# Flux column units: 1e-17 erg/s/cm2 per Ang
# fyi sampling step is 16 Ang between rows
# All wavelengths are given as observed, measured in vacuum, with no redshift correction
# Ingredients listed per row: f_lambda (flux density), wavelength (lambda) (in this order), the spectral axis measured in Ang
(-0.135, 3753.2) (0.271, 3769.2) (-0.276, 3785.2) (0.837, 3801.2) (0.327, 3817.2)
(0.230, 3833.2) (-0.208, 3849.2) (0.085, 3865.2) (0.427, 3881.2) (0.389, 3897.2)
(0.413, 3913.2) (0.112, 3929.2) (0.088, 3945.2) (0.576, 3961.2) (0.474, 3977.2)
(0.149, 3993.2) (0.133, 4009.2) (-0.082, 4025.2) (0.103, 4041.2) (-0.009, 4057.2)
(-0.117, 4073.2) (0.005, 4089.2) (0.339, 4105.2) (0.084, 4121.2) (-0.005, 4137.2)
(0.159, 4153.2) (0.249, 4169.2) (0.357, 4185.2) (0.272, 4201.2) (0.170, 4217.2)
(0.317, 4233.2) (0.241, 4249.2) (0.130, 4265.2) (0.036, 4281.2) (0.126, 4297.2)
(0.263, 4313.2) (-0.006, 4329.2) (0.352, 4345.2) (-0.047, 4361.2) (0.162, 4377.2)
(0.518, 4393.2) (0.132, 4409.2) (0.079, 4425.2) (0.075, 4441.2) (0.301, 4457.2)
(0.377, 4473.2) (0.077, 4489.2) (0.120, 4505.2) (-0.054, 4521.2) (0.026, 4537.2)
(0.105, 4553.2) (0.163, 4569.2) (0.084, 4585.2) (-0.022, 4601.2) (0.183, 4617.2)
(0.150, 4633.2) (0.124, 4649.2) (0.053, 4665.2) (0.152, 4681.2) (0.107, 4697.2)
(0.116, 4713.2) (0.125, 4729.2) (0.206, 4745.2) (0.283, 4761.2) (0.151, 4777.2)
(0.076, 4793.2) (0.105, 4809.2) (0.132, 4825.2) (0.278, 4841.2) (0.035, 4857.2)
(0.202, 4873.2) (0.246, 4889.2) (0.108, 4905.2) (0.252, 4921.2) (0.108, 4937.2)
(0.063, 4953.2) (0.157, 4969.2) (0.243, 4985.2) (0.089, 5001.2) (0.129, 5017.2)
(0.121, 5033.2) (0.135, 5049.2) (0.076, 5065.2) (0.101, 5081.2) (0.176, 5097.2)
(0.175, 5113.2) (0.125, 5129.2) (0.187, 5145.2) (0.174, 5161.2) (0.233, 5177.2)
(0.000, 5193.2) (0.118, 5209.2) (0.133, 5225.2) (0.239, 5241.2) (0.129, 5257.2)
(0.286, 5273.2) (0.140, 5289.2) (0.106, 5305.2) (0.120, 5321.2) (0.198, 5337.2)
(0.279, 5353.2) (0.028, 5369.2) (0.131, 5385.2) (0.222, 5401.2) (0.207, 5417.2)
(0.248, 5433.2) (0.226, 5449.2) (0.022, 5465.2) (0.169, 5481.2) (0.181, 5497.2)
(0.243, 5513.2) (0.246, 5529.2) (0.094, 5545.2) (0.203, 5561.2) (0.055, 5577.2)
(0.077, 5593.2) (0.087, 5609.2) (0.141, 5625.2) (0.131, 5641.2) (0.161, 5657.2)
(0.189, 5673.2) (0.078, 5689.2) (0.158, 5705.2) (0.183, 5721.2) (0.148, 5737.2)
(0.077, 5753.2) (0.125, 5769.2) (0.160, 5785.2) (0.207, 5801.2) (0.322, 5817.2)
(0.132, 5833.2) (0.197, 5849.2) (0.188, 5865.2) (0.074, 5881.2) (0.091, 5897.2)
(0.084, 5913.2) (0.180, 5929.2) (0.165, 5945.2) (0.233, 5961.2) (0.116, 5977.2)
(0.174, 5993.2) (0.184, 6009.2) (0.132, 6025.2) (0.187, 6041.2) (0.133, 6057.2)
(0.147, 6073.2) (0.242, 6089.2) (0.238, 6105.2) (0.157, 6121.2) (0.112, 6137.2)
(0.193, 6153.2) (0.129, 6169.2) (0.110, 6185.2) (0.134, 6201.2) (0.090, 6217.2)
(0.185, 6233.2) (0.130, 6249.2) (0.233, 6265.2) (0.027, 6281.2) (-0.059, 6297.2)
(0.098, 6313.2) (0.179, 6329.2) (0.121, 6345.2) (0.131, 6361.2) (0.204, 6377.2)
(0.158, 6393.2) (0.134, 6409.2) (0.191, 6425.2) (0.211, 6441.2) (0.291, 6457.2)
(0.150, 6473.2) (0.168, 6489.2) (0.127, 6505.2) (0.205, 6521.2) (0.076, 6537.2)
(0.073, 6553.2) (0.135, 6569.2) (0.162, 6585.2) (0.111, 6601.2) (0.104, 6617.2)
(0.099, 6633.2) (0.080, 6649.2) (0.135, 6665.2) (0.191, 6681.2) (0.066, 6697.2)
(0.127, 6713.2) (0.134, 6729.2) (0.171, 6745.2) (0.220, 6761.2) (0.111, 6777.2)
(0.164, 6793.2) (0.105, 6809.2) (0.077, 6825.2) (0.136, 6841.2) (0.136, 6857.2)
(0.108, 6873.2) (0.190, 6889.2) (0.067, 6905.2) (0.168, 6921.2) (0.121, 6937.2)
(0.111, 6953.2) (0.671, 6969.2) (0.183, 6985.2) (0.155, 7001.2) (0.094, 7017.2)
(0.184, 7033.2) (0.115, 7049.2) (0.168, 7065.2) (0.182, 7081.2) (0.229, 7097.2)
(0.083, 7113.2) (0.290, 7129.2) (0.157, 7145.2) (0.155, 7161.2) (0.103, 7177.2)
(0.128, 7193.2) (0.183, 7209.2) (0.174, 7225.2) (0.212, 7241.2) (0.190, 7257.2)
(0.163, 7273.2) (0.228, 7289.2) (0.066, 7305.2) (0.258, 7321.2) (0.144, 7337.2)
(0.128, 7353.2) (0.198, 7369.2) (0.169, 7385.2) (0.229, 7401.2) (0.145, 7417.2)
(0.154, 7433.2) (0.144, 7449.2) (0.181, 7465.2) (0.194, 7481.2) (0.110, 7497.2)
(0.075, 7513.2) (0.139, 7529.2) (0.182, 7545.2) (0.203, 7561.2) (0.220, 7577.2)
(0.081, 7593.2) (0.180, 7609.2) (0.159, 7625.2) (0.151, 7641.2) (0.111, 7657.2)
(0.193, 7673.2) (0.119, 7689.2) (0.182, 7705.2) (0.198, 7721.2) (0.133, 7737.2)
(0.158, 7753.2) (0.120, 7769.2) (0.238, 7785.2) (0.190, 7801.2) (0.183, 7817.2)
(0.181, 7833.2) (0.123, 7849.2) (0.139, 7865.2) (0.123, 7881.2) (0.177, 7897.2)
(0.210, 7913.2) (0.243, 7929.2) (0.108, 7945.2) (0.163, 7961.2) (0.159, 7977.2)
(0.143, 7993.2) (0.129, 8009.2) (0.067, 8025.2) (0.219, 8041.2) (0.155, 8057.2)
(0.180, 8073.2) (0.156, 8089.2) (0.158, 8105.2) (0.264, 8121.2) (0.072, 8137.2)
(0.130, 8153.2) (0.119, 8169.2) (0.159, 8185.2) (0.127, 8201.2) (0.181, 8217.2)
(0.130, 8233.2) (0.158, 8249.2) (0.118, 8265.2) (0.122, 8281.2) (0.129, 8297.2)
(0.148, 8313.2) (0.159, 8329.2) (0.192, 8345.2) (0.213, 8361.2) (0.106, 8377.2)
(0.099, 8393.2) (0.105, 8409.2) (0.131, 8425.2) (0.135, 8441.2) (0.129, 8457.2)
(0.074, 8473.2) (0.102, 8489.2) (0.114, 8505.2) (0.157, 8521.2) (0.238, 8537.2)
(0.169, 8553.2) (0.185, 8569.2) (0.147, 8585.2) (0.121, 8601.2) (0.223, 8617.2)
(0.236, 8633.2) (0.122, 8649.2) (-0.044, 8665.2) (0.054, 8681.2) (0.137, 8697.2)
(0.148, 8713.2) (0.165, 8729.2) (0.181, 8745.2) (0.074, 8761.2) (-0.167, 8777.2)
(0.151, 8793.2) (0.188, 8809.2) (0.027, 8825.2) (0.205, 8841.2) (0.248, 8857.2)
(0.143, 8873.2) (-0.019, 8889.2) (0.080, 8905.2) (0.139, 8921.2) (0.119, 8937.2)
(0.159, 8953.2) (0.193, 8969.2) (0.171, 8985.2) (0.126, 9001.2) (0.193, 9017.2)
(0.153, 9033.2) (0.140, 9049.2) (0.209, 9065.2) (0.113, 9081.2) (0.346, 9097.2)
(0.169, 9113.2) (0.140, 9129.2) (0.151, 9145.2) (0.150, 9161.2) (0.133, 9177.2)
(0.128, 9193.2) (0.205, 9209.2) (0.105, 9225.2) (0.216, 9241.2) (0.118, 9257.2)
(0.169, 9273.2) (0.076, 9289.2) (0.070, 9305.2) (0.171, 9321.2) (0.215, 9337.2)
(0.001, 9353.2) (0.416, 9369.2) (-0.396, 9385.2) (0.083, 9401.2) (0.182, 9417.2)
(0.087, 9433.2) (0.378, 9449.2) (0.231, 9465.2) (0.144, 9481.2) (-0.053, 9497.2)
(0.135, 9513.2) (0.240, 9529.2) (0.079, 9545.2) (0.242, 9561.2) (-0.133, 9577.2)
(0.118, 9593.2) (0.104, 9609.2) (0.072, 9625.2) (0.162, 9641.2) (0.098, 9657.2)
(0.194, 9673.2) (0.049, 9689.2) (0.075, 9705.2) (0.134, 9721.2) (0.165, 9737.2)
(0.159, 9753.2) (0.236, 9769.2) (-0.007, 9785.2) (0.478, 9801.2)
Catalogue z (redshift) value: 0.87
